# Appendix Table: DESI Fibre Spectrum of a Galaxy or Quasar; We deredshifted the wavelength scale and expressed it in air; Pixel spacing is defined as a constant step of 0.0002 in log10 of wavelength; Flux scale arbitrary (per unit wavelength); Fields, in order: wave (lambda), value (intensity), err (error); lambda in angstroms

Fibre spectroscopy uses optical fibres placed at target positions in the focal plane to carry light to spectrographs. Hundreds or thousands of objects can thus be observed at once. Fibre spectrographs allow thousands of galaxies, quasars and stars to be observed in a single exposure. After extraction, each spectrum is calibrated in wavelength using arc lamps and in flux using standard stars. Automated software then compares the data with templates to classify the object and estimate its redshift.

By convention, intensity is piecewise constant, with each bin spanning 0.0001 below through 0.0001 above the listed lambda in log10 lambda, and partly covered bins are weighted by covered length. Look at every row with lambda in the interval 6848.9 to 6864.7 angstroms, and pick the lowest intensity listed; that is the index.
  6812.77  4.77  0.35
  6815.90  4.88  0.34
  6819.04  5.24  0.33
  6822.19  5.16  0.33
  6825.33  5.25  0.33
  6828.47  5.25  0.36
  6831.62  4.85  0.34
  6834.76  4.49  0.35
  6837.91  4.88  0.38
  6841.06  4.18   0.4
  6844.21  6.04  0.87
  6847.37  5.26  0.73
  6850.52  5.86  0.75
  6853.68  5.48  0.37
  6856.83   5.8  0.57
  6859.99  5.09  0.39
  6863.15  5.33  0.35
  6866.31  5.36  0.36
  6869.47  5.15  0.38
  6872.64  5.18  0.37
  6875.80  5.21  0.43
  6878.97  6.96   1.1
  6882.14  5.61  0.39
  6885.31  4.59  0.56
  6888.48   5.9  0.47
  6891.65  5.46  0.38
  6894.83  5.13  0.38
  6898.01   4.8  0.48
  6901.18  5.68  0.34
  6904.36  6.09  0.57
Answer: 5.09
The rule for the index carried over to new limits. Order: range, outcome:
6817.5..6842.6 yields 4.18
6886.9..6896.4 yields 5.13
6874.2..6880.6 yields 5.21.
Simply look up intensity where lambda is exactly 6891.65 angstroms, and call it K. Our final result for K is 5.46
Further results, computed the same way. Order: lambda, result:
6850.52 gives 5.86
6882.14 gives 5.61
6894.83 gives 5.13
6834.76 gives 4.49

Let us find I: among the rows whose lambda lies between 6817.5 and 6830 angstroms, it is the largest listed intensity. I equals 5.25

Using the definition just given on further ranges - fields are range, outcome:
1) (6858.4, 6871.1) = 5.36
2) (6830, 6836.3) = 4.85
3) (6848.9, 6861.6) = 5.86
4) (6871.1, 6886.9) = 6.96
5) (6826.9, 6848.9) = 6.04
